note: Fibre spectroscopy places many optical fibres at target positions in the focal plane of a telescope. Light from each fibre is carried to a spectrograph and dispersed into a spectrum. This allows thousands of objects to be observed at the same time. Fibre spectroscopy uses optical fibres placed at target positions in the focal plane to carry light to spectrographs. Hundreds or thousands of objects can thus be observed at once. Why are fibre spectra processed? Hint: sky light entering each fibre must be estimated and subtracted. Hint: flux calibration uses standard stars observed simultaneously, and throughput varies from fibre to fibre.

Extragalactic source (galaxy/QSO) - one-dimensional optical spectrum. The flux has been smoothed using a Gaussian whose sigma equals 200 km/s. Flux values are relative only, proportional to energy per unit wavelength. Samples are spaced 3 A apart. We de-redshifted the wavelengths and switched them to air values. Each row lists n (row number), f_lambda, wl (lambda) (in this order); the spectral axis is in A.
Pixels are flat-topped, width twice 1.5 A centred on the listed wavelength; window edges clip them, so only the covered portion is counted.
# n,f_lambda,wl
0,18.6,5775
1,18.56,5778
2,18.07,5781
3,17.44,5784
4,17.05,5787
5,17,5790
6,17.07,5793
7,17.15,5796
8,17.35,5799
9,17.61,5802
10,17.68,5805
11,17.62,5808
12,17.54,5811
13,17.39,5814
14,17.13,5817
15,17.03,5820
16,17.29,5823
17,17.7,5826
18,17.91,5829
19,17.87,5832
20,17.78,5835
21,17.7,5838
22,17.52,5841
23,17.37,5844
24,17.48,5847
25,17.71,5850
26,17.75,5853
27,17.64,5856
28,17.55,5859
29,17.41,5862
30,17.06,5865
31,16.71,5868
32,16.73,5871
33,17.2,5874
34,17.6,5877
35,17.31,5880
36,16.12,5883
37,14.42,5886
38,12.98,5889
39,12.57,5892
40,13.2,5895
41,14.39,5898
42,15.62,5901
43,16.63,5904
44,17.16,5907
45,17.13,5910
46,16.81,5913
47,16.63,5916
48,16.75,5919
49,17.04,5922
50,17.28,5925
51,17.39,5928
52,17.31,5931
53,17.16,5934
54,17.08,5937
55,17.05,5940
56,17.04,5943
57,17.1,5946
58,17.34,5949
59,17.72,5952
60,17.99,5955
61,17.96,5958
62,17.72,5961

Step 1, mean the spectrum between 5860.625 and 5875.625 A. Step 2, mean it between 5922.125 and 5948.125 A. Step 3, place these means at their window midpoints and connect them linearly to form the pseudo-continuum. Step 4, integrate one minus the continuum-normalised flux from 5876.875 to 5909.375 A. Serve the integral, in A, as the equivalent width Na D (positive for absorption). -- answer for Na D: 3.5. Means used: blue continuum 17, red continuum 17.2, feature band 15.2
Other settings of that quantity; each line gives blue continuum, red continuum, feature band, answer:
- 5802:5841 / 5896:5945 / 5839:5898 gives 2.7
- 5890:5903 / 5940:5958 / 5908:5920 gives -1.3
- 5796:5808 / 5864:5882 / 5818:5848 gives -0.4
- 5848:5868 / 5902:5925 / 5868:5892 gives 1.9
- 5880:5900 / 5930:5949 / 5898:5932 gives -2.3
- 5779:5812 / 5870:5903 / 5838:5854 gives -1.3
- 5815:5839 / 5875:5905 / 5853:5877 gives -1.8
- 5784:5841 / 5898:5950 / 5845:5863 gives -0.4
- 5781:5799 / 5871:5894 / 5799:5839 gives -2.1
